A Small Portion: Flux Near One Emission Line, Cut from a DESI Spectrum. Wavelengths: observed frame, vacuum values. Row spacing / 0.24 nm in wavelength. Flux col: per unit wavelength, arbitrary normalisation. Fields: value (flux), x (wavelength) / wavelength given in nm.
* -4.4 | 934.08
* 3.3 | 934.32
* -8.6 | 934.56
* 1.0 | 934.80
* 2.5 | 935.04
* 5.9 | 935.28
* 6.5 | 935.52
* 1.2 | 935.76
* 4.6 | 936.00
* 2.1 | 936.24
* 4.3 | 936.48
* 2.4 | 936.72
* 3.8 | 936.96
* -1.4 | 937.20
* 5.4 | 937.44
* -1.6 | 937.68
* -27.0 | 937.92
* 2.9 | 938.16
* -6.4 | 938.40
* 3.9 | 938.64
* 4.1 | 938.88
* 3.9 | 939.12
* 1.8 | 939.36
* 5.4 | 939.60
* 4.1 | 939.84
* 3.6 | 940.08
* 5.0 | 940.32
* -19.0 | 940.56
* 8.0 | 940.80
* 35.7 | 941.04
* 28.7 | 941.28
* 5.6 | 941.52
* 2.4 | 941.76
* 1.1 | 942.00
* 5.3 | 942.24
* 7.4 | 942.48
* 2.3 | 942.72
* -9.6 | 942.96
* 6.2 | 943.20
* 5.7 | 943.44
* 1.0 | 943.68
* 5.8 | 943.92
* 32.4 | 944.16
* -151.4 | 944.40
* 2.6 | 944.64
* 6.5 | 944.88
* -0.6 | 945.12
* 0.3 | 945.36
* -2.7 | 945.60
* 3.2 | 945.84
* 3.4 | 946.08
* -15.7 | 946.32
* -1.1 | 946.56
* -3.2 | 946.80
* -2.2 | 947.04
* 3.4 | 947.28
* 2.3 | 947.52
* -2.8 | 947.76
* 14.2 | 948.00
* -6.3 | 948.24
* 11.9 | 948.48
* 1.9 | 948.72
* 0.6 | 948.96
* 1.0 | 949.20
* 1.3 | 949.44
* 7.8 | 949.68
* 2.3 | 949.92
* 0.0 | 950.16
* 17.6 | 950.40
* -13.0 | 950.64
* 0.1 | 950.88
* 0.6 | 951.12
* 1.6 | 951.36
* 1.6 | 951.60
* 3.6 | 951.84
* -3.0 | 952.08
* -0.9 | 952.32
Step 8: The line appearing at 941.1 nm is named [O III] 5007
